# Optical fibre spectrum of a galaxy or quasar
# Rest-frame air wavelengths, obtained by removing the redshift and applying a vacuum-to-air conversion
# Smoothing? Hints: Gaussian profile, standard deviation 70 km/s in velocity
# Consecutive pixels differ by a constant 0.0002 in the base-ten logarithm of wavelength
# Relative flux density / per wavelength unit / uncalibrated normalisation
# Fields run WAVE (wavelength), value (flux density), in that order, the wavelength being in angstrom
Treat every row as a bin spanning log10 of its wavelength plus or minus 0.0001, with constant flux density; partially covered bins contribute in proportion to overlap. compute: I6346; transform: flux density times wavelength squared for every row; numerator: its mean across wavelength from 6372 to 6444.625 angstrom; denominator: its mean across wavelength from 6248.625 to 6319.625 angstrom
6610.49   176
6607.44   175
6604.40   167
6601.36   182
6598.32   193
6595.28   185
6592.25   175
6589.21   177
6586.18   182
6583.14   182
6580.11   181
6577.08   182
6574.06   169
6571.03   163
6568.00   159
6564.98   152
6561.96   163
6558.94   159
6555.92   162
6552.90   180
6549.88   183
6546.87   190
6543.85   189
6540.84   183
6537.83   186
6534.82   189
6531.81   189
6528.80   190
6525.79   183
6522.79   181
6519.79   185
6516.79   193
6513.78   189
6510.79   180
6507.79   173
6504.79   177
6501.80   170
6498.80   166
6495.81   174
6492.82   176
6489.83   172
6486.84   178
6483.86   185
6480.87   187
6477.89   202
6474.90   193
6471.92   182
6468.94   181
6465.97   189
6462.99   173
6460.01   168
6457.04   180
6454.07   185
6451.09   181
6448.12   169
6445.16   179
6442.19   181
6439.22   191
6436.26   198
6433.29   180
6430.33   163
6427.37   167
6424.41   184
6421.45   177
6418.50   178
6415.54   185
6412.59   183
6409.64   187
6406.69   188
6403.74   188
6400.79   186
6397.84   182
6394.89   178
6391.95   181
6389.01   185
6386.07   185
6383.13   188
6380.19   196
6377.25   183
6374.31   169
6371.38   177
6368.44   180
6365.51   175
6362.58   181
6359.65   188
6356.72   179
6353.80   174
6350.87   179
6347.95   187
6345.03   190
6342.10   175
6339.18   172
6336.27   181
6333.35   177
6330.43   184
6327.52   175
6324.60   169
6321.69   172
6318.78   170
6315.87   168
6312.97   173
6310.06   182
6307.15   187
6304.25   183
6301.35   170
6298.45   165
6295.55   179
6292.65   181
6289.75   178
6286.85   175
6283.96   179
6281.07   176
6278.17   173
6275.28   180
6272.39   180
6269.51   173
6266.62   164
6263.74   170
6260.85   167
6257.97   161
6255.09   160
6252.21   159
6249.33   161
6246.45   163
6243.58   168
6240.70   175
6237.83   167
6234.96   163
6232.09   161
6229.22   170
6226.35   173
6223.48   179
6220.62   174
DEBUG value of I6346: 1.10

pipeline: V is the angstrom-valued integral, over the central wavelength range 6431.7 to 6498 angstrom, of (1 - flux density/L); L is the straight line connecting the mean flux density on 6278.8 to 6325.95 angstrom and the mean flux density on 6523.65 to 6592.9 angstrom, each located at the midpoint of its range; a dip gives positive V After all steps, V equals -2.0 angstrom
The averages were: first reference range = 175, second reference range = 177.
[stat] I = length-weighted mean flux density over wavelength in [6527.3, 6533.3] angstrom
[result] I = 189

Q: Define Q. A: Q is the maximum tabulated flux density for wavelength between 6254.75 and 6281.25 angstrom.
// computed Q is 180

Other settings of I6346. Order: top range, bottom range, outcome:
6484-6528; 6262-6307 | 1.09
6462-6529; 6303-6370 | 1.07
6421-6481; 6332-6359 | 1.04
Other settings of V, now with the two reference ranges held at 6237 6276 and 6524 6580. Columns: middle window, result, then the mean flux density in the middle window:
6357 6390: -2.2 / 182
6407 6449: -1.9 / 181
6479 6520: -1.0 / 179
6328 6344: -0.8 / 178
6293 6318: -1.0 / 176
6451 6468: -0.6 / 179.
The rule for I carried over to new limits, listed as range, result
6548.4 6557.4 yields 175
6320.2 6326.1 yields 170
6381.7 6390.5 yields 186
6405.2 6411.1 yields 188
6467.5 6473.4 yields 181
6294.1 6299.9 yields 172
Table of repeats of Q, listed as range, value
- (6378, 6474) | 198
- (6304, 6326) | 187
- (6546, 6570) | 190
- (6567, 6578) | 182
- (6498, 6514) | 189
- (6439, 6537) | 202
